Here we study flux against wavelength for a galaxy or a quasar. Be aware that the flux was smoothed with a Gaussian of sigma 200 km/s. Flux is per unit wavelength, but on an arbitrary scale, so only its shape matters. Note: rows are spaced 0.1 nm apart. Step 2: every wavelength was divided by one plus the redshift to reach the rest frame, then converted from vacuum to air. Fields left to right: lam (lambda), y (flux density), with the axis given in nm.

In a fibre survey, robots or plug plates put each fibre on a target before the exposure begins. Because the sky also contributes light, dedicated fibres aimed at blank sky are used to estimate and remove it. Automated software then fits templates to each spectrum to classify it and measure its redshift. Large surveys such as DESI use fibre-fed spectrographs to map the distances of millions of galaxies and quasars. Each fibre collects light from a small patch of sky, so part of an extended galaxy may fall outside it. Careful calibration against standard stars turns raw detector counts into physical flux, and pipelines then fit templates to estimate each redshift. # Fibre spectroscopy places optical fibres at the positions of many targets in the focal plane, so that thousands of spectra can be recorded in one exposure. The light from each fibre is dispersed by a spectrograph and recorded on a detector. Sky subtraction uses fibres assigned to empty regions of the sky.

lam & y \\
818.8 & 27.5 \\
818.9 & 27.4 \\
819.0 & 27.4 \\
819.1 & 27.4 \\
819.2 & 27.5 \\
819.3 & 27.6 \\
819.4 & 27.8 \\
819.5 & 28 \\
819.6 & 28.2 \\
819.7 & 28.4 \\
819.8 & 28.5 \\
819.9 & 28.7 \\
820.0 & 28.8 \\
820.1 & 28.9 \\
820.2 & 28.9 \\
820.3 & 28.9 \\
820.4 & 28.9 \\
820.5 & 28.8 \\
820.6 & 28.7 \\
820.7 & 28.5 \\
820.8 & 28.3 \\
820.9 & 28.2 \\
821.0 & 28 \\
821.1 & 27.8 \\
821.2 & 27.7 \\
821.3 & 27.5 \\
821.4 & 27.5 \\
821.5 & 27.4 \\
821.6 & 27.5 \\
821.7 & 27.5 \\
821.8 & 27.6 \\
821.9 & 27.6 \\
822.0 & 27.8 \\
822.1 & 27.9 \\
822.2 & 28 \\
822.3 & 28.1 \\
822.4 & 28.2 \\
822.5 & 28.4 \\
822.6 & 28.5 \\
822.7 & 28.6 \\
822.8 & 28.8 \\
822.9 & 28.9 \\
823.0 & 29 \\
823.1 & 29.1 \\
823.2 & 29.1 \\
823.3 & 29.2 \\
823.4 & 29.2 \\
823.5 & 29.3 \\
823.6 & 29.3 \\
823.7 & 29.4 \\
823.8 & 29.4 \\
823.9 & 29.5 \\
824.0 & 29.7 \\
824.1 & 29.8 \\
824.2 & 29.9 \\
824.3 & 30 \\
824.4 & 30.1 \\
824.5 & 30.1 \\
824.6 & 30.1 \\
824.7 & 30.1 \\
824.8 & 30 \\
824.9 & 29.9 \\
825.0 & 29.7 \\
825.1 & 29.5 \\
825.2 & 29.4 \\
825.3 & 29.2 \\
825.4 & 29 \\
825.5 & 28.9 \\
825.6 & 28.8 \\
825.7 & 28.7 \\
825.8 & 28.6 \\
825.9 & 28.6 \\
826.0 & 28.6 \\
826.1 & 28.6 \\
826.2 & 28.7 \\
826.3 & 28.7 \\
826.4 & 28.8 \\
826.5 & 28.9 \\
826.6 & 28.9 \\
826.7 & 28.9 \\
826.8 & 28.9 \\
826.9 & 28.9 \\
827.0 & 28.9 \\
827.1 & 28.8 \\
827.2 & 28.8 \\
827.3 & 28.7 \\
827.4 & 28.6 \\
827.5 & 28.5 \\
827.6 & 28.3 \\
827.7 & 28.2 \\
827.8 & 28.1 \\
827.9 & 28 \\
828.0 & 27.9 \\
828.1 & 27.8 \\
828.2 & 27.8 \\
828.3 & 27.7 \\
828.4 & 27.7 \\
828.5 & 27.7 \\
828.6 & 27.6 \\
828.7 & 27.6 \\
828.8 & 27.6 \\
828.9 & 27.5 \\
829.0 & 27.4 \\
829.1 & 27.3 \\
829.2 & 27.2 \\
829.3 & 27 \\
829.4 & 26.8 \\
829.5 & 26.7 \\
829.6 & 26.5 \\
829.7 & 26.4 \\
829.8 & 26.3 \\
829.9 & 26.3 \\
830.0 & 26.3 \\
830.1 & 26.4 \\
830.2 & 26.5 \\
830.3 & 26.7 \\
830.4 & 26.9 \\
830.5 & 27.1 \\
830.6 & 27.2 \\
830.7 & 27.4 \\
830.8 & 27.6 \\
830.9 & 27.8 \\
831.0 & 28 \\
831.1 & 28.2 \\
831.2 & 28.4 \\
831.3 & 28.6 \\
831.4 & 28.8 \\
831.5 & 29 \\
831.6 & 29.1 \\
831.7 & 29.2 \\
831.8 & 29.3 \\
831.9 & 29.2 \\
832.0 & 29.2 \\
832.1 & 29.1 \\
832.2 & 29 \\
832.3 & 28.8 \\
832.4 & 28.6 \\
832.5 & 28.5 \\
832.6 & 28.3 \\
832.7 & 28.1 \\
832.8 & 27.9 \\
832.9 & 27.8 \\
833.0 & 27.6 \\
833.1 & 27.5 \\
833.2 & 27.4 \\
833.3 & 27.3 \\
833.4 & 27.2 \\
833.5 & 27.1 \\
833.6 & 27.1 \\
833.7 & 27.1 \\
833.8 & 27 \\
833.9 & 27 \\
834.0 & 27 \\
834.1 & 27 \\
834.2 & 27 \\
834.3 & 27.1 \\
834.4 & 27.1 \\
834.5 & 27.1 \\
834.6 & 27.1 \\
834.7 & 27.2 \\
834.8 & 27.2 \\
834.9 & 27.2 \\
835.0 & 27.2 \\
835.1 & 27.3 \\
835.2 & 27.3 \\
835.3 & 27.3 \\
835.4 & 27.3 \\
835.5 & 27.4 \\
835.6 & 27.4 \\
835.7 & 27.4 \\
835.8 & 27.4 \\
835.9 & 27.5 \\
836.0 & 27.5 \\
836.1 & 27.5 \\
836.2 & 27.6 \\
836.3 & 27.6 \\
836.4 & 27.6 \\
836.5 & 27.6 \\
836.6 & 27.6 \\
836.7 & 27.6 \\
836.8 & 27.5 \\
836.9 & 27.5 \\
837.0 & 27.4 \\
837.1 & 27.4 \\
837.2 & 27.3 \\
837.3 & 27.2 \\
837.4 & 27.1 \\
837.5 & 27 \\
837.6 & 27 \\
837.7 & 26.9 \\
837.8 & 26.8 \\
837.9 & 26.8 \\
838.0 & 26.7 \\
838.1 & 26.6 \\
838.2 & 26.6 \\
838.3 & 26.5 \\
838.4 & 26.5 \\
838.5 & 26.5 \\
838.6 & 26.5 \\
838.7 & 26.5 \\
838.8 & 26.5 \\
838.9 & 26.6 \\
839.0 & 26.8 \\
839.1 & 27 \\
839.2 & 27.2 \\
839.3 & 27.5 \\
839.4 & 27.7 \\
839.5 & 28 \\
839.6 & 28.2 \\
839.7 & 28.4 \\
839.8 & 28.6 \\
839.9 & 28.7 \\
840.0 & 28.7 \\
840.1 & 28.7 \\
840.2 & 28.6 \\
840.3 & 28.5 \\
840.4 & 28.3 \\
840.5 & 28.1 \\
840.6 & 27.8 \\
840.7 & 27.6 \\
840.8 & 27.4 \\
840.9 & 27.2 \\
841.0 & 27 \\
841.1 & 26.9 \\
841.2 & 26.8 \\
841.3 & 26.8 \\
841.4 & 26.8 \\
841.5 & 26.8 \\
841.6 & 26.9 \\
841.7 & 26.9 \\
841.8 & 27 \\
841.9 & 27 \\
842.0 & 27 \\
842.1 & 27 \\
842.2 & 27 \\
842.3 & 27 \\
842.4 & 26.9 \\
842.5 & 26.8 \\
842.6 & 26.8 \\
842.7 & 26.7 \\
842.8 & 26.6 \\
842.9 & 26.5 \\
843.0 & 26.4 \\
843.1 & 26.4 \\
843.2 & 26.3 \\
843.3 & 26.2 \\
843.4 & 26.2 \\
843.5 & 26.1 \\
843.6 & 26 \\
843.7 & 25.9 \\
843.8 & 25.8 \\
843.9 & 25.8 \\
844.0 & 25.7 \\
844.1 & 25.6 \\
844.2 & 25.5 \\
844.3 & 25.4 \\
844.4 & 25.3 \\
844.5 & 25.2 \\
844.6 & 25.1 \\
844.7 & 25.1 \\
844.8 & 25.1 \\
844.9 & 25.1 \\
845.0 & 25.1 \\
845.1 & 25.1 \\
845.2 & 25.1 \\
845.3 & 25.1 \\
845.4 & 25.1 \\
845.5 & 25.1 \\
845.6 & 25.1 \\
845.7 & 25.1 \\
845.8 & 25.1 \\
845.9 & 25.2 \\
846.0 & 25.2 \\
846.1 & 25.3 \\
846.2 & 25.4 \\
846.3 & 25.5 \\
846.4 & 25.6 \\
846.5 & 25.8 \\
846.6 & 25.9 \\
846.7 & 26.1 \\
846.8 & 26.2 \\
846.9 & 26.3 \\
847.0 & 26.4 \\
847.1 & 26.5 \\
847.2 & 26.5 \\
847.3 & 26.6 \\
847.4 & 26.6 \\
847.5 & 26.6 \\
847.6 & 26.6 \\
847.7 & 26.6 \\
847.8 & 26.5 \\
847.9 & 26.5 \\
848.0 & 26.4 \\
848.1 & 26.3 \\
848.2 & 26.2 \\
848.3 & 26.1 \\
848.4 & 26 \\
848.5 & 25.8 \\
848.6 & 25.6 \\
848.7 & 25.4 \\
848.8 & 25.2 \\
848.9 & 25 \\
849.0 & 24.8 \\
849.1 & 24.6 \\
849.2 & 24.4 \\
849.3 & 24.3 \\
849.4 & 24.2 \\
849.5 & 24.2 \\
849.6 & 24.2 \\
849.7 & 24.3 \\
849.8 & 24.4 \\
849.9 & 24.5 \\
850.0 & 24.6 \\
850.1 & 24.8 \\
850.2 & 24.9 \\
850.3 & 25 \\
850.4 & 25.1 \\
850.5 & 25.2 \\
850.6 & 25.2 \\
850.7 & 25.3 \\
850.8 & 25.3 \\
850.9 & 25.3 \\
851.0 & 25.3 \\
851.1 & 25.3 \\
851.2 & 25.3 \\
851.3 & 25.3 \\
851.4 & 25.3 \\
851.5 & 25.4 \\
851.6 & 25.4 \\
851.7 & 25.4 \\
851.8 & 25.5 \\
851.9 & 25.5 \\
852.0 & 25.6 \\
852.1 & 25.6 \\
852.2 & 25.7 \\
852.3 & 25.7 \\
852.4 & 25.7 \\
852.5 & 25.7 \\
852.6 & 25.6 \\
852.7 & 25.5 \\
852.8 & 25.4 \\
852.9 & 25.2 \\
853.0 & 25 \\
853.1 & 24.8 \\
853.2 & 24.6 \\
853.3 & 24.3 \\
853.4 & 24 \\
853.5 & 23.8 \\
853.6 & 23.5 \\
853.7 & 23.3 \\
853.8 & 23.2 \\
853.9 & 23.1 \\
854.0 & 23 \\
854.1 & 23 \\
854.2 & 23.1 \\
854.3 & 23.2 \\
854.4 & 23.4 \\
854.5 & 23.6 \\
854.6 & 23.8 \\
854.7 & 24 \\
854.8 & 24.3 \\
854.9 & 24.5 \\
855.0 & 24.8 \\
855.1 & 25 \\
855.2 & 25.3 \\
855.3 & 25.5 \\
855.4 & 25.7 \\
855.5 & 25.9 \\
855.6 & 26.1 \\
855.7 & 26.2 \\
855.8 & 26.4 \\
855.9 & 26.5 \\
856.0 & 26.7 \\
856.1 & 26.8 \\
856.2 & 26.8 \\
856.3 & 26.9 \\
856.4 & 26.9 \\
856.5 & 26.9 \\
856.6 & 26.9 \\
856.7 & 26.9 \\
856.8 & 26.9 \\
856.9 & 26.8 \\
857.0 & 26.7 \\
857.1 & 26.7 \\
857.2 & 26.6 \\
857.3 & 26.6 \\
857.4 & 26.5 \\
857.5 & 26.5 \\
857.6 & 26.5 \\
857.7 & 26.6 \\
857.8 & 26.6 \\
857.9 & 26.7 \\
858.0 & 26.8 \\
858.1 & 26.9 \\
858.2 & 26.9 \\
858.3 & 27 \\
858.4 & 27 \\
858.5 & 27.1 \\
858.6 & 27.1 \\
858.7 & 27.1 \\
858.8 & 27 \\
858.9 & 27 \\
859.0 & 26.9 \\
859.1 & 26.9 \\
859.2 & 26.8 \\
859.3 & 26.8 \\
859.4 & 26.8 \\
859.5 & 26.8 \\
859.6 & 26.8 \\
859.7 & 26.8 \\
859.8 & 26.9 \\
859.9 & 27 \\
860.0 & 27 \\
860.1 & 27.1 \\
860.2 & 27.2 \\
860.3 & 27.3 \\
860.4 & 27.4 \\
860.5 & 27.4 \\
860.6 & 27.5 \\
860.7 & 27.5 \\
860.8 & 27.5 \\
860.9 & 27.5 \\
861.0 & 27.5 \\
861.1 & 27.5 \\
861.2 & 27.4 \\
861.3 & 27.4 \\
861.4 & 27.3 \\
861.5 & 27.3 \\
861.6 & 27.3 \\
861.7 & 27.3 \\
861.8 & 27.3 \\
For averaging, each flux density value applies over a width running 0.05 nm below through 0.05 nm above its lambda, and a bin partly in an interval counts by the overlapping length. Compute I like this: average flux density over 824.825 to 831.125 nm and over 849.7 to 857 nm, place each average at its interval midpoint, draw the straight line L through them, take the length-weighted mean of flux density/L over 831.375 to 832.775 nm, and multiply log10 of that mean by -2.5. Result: -0.05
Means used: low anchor 28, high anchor 25.1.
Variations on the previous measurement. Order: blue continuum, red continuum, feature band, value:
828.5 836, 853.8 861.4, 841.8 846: 0.04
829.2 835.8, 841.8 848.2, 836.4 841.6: -0.02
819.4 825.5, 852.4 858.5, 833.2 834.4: 0.02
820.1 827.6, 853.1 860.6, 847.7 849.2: 0.04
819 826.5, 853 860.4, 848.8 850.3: 0.08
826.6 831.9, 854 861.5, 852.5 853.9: 0.09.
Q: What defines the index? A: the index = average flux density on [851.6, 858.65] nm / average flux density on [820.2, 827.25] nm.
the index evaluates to 0.89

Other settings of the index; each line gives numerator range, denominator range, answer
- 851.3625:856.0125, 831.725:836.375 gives 0.90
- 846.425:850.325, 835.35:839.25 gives 0.94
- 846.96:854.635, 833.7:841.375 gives 0.92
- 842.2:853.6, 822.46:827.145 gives 0.87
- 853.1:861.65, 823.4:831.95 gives 0.92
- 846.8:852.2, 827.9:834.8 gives 0.92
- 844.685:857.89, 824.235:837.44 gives 0.91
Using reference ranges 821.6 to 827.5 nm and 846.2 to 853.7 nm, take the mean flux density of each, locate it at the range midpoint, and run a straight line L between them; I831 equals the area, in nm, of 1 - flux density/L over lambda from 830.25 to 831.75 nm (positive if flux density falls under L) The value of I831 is 0.00 nm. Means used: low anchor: 29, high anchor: 25.4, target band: 28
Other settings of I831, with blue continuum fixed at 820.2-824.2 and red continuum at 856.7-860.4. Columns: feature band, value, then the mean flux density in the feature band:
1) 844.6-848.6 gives 0.24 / 25.8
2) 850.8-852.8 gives 0.12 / 25.5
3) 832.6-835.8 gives 0.08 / 27.3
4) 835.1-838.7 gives 0.09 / 27.2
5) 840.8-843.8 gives 0.10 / 26.7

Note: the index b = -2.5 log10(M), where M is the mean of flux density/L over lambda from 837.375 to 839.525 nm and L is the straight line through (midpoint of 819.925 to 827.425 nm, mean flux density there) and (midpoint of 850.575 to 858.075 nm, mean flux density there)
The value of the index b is 0.01 mag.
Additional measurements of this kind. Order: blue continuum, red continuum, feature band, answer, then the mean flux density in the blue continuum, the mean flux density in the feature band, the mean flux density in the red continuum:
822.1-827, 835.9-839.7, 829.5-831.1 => 0.05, 29.1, 26.9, 27.2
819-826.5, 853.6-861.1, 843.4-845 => 0.07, 28.7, 25.5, 26.2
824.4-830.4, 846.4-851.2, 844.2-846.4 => 0.03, 28.2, 25.2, 25.5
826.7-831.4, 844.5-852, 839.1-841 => -0.07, 27.6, 28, 25.4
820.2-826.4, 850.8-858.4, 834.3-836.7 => 0.01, 28.8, 27.4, 25.5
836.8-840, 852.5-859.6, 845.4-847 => 0.04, 27.2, 25.5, 25.7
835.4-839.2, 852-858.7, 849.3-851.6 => 0.05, 27.1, 24.9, 25.6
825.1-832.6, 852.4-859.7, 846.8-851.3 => 0.04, 28.1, 25.5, 25.7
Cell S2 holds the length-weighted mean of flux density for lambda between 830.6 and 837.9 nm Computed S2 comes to 27.7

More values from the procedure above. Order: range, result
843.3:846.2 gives 25.4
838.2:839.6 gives 26.9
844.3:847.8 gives 25.6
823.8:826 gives 29.5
